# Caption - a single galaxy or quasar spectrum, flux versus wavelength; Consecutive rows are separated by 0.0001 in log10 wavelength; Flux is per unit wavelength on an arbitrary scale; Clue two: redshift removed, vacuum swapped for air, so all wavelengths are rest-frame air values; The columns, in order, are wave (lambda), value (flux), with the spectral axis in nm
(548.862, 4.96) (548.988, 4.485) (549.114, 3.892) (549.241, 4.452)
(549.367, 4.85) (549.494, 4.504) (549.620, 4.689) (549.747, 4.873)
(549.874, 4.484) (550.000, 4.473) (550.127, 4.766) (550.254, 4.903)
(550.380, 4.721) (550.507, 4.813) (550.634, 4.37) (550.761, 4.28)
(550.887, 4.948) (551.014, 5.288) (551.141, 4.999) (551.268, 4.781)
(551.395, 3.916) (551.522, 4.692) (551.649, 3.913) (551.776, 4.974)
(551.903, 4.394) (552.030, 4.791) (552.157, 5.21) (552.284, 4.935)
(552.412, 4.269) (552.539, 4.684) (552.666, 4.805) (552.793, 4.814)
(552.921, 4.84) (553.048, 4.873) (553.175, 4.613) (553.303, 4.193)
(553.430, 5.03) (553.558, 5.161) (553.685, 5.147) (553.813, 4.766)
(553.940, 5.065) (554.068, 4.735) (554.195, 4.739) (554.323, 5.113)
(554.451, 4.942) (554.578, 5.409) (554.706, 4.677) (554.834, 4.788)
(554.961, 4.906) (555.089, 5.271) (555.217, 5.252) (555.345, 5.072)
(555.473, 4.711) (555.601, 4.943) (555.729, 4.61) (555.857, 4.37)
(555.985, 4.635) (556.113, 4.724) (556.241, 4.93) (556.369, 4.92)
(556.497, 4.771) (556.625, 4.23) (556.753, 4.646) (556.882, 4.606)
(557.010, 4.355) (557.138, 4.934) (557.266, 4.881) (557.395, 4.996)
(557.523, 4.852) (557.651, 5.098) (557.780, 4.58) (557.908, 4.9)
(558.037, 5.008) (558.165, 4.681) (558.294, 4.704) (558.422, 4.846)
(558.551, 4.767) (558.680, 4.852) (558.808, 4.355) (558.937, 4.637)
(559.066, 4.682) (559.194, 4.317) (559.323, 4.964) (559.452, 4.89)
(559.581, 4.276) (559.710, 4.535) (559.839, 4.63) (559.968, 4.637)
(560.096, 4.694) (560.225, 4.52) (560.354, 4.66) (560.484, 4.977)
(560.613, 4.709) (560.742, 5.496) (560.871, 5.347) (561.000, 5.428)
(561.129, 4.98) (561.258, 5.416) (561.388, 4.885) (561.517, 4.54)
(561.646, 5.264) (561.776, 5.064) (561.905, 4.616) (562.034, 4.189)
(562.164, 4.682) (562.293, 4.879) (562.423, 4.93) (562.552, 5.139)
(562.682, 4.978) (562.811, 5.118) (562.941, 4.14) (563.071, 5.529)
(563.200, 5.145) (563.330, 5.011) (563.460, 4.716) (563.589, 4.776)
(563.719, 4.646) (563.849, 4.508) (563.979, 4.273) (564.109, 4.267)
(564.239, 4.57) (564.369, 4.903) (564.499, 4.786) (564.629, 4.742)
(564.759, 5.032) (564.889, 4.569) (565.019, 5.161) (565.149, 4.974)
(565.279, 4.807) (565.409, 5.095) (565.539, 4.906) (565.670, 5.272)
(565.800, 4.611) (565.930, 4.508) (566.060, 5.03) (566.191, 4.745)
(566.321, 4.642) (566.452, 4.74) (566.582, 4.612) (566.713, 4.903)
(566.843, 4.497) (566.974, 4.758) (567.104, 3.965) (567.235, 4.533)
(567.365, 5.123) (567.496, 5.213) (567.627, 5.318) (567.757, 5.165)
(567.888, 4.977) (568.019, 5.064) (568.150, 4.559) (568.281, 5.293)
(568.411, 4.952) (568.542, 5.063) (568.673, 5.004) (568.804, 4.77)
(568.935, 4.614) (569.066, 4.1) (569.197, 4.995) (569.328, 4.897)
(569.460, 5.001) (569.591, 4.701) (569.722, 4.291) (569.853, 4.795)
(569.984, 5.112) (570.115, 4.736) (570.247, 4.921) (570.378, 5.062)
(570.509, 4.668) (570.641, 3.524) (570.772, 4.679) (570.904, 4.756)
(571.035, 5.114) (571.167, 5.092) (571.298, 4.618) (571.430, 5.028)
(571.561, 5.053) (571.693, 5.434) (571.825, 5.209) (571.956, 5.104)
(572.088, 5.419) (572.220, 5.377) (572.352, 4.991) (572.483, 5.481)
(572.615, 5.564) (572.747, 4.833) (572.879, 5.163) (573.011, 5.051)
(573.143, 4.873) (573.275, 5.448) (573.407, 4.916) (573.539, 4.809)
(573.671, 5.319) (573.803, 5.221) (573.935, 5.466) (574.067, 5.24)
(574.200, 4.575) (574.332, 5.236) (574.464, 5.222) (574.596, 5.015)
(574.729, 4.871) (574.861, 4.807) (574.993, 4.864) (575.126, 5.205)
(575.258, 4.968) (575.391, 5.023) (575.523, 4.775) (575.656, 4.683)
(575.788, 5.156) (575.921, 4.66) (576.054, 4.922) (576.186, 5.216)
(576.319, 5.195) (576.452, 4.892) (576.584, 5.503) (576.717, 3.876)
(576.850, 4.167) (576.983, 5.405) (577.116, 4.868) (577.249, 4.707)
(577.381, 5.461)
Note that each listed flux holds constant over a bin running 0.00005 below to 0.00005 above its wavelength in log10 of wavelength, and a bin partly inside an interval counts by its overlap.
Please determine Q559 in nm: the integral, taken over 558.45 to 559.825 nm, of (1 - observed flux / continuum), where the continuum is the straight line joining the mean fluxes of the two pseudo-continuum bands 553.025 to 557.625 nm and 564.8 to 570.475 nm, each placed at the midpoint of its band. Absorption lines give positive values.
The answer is 0.06 nm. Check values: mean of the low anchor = 4.83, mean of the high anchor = 4.84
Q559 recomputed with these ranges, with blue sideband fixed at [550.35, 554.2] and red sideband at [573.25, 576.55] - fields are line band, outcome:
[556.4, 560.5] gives 0.10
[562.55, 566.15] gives 0.05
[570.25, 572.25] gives 0.02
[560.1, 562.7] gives -0.04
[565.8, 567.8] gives 0.06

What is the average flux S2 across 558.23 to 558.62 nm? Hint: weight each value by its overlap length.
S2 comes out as 4.77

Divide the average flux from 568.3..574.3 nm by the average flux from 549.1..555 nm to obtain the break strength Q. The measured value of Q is 1.05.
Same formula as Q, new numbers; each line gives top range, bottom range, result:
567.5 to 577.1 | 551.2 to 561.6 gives 1.04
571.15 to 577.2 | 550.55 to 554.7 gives 1.06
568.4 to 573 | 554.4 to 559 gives 1.02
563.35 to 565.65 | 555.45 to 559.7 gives 1.01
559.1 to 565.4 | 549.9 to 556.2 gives 1.01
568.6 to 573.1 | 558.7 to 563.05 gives 1.02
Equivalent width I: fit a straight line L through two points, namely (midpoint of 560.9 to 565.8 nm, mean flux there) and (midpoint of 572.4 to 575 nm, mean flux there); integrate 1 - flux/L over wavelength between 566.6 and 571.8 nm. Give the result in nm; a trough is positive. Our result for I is 0.18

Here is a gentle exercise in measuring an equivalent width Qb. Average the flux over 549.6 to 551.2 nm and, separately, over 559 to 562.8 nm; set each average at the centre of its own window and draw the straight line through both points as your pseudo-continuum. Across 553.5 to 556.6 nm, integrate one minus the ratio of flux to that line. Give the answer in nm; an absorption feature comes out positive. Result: -0.07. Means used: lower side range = 4.74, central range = 4.89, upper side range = 4.84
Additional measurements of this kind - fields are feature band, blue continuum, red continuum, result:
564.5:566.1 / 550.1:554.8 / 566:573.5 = -0.01 nm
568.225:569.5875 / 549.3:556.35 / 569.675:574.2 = 0.03 nm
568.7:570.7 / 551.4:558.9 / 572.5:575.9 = 0.12 nm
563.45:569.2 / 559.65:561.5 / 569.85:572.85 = 0.19 nm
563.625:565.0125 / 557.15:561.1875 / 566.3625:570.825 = 0.04 nm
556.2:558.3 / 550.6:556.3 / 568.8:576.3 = 0.02 nm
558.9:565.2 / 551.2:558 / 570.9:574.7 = 0.14 nm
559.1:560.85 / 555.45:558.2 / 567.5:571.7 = 0.02 nm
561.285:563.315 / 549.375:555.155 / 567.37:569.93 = -0.02 nm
